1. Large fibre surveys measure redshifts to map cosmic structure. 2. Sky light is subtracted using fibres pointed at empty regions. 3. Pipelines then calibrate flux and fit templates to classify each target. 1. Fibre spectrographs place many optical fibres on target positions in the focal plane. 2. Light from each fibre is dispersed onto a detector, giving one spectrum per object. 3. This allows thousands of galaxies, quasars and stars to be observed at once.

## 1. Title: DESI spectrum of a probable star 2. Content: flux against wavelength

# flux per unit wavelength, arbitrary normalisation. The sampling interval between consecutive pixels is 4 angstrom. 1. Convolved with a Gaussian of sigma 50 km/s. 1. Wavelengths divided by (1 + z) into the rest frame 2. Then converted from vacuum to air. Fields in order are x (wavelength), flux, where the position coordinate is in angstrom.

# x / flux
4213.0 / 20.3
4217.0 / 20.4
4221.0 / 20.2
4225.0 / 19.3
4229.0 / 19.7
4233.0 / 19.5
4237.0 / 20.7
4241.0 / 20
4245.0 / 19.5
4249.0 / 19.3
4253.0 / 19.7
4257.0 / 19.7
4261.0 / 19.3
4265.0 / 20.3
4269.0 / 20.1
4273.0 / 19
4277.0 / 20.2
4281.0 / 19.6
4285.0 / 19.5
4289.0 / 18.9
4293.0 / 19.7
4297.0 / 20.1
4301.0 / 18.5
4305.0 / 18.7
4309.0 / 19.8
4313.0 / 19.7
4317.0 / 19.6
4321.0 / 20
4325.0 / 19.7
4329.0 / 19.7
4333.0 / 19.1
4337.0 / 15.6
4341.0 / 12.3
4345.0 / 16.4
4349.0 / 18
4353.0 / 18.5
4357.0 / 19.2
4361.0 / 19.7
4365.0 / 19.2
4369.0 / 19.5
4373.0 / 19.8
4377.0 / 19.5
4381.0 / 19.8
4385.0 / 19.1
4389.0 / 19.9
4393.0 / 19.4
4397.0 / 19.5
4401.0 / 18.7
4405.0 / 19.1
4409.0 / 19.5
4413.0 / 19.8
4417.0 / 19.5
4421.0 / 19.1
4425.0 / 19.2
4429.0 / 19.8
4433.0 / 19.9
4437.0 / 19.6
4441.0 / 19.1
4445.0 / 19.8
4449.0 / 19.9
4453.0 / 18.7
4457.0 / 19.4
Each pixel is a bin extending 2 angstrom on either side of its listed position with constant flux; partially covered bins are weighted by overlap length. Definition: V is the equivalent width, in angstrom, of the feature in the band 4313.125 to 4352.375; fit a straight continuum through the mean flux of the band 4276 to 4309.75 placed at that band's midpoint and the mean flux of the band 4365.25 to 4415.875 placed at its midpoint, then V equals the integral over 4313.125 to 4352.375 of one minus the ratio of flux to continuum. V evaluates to 3.02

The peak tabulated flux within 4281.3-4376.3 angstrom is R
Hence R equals 20.1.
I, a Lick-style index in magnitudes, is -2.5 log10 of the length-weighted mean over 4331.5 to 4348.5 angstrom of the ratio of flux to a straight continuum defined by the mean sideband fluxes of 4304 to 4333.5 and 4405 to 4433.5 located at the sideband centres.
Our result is 0.22 mag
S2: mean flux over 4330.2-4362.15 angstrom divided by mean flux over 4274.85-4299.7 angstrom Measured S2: 0.9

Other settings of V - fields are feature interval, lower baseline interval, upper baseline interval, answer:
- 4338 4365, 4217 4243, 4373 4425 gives 3.0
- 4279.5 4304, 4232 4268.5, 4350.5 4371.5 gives 0.3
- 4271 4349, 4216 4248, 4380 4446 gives 3.9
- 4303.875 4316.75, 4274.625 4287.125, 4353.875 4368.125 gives 0.1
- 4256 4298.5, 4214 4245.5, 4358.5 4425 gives 0.3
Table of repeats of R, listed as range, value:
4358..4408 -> 19.9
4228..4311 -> 20.7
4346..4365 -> 19.7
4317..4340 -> 20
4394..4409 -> 19.5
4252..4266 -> 20.3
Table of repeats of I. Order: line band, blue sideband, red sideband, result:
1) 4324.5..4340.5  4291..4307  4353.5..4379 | 0.088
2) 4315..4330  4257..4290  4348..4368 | -0.027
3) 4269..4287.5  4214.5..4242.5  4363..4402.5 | 0.011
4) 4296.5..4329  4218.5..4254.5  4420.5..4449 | 0.011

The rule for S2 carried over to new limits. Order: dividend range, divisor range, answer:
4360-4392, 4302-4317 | 1.01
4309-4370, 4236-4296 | 0.94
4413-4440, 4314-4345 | 1.09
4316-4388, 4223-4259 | 0.94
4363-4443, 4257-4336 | 1.00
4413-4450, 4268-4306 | 1.01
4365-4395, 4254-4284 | 0.99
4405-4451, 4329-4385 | 1.07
